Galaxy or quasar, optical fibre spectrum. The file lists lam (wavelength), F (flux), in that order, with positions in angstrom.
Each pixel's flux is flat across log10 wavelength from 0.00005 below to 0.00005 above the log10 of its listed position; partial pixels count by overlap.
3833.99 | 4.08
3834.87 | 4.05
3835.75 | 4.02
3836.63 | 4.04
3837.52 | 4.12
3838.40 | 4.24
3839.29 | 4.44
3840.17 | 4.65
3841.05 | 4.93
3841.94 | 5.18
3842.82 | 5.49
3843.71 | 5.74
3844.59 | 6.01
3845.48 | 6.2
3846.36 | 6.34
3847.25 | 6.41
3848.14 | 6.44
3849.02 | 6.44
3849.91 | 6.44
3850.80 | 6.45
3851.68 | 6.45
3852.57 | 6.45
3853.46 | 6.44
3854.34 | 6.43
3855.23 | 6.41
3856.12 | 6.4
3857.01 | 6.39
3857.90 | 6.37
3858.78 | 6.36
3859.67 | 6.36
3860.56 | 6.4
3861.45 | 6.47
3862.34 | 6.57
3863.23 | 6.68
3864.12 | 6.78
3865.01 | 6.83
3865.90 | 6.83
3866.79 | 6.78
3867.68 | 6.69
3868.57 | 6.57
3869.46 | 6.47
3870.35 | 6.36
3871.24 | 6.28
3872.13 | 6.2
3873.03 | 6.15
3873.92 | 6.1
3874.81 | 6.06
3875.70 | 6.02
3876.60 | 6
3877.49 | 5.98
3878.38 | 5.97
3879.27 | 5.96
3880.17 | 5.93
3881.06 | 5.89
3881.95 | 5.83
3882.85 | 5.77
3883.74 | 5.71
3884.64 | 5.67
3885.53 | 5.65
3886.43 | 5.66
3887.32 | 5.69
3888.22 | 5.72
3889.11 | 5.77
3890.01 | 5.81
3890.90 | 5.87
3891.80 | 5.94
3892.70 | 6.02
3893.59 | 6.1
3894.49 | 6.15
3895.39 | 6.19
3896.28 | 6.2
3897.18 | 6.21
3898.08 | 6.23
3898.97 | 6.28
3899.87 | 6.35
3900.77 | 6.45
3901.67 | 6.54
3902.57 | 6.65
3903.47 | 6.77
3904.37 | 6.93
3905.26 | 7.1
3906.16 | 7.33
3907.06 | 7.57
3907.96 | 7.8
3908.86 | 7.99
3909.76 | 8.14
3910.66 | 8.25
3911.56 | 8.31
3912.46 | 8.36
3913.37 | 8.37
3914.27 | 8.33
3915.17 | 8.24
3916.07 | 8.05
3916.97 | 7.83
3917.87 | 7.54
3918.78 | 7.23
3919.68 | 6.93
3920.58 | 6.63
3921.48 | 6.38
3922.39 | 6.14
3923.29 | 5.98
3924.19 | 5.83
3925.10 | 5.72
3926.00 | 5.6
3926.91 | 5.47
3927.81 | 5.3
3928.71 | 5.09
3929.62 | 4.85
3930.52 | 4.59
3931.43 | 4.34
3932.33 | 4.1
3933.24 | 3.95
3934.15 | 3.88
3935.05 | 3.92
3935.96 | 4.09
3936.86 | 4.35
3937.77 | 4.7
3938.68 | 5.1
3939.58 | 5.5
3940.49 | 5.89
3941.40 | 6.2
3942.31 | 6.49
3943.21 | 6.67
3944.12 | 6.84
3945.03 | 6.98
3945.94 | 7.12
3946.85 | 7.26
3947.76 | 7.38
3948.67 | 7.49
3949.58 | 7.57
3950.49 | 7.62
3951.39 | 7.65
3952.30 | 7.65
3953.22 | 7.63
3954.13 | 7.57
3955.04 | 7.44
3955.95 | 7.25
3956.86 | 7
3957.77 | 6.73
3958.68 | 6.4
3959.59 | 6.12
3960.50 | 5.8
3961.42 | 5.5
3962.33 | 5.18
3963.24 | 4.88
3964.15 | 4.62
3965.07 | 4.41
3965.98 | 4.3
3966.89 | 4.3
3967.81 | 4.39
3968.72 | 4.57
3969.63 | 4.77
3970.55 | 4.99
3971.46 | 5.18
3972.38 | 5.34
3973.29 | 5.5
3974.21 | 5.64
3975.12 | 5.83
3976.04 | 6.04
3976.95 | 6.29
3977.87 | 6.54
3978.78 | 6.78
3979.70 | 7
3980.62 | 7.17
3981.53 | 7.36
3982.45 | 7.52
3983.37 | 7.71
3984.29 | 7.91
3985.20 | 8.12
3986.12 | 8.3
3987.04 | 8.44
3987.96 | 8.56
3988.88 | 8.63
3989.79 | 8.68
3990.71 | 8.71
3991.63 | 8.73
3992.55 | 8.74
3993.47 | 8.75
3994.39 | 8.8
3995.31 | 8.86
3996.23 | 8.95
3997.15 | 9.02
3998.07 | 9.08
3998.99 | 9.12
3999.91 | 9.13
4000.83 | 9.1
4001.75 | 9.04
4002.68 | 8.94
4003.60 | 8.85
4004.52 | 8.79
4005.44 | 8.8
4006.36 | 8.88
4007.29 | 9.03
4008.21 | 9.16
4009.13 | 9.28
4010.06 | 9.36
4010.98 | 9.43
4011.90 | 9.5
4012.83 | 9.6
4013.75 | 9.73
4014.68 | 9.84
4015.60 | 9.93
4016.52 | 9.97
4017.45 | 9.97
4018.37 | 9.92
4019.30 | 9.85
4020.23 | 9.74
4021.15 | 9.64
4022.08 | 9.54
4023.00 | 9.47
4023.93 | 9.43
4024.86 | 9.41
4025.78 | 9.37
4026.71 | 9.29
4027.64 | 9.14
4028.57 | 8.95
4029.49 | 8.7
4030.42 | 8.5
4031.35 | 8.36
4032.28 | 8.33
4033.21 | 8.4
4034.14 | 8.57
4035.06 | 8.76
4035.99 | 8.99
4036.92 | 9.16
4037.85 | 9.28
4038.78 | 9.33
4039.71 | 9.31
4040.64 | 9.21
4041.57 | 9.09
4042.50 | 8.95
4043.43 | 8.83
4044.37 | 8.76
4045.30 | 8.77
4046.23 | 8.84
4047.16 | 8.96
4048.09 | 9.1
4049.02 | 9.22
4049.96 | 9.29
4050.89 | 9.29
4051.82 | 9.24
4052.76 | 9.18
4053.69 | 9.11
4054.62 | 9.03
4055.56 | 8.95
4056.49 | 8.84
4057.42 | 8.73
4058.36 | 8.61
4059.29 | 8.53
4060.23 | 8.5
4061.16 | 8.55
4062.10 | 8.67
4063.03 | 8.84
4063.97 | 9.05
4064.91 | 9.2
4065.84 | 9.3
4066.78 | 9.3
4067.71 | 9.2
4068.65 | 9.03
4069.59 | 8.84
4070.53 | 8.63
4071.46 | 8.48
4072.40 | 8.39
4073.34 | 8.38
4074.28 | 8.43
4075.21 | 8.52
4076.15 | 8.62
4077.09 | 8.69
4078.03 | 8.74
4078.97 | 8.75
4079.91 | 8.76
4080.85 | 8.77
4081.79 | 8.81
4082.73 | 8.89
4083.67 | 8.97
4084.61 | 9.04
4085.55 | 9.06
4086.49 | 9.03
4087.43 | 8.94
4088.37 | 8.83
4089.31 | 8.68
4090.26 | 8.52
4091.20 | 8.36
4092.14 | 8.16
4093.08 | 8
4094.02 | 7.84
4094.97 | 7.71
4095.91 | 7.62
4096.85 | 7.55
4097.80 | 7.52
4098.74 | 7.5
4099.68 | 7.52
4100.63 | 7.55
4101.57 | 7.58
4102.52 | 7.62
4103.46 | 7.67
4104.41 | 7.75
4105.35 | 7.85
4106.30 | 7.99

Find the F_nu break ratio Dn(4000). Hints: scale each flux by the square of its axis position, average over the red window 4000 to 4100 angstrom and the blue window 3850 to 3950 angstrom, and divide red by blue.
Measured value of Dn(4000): 1.5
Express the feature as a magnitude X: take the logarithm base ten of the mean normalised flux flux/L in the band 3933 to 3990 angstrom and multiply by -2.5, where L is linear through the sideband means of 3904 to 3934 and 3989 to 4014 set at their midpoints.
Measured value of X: 0.24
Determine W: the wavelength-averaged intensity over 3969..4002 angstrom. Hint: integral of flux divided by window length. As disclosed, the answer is 7.6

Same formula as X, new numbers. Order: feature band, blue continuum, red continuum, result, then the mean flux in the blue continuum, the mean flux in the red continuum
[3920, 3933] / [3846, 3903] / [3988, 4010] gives 0.329 mag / 6.23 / 8.92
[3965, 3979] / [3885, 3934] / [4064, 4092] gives 0.349 mag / 6.44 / 8.79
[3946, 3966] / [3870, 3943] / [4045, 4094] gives 0.062 mag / 6.18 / 8.81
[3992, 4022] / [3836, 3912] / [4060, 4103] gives -0.204 mag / 6.23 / 8.5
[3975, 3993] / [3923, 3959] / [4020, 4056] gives -0.043 mag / 6.03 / 9.06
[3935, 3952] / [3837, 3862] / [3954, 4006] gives 0.080 mag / 5.94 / 7.13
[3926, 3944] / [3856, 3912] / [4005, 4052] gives 0.422 mag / 6.42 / 9.2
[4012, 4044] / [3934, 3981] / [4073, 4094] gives -0.231 mag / 6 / 8.67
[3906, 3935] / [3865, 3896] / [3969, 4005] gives 0.022 mag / 6.07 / 7.7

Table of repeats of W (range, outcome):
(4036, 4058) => 9.06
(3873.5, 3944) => 6.18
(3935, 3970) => 6.06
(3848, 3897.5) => 6.21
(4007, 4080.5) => 9.06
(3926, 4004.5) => 6.65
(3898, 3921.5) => 7.39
